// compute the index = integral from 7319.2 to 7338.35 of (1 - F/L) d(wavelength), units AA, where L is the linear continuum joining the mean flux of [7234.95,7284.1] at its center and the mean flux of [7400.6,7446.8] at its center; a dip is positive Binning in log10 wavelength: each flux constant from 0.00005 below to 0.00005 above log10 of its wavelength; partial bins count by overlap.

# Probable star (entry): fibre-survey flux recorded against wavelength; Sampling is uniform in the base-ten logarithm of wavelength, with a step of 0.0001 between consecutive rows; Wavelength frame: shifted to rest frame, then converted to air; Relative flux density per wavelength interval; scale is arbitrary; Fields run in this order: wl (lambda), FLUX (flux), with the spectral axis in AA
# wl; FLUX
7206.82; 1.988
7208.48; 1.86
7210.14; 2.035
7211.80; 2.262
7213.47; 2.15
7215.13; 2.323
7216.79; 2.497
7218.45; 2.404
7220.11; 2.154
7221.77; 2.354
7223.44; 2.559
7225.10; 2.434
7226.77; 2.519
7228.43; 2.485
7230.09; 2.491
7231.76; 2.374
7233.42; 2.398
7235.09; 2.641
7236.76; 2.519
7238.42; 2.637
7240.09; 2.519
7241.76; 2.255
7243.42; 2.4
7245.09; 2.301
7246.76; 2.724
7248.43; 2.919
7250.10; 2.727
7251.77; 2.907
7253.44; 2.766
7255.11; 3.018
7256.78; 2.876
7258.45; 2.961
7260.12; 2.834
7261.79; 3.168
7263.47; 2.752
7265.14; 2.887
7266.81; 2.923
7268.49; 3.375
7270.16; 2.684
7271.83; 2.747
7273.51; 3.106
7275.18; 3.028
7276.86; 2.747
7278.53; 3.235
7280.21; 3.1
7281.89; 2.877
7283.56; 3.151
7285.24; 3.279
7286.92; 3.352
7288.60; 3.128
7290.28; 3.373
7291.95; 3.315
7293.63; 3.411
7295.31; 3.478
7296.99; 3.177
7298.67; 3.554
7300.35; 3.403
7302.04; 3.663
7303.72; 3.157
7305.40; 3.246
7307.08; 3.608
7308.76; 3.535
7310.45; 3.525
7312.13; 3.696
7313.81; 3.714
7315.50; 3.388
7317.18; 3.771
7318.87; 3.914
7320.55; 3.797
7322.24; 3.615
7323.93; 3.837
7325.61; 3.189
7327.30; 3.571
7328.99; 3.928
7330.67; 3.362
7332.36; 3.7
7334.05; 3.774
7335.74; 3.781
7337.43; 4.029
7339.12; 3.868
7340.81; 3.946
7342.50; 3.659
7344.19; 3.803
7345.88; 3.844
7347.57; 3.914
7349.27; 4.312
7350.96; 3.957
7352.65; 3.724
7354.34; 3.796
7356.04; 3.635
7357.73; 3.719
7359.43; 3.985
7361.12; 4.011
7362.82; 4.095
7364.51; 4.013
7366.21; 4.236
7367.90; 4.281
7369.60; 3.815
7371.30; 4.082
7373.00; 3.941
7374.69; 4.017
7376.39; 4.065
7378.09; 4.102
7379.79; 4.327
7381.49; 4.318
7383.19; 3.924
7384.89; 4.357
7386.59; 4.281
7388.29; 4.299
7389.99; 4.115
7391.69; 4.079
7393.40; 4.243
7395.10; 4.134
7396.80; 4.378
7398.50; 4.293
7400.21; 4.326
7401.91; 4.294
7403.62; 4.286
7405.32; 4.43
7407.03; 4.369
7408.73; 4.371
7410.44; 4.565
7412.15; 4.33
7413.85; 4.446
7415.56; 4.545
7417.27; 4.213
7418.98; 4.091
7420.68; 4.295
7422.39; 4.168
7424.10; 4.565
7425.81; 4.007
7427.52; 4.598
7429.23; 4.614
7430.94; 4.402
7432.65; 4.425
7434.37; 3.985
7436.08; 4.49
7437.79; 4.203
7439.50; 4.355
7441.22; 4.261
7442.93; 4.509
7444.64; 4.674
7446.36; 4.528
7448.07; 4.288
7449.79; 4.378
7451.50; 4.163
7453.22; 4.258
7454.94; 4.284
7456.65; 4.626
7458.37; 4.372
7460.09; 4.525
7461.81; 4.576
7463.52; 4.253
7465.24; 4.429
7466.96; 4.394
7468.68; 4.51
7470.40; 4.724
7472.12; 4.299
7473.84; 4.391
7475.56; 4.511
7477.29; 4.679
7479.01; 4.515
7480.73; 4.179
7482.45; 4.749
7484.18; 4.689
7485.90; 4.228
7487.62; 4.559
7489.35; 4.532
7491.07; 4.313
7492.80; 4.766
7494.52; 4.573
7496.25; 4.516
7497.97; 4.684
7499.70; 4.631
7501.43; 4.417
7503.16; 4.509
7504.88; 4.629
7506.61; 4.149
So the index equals -1.2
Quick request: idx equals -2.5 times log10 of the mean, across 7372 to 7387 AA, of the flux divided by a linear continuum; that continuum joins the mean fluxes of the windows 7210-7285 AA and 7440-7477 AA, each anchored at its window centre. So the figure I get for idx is -0.101 mag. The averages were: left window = 2.68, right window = 4.43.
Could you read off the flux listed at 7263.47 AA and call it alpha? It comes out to 2.752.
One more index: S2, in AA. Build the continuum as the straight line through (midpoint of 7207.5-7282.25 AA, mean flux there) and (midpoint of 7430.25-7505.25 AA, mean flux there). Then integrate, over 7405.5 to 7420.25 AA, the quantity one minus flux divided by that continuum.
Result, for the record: -1.3 AA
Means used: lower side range 2.64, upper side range 4.45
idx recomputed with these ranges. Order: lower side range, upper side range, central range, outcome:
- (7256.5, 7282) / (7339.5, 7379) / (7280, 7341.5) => -0.03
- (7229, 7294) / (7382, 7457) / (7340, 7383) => -0.05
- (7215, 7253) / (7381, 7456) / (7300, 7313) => -0.08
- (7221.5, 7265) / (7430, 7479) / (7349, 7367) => -0.10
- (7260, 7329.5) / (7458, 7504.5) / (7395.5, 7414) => -0.09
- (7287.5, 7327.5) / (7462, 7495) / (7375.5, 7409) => -0.07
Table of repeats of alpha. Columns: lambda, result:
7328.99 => 3.928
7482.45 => 4.749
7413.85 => 4.446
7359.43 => 3.985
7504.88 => 4.629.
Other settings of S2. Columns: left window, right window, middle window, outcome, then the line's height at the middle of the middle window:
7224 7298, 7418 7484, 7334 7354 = -1.97 AA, 3.54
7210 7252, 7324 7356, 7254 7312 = -1.48 AA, 3.09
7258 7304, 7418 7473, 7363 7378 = -0.96 AA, 3.82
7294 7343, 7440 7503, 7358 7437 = -3.58 AA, 4.06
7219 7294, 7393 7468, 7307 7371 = -4.72 AA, 3.54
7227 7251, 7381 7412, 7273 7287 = -0.46 AA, 2.99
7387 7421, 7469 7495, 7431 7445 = 0.13 AA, 4.4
